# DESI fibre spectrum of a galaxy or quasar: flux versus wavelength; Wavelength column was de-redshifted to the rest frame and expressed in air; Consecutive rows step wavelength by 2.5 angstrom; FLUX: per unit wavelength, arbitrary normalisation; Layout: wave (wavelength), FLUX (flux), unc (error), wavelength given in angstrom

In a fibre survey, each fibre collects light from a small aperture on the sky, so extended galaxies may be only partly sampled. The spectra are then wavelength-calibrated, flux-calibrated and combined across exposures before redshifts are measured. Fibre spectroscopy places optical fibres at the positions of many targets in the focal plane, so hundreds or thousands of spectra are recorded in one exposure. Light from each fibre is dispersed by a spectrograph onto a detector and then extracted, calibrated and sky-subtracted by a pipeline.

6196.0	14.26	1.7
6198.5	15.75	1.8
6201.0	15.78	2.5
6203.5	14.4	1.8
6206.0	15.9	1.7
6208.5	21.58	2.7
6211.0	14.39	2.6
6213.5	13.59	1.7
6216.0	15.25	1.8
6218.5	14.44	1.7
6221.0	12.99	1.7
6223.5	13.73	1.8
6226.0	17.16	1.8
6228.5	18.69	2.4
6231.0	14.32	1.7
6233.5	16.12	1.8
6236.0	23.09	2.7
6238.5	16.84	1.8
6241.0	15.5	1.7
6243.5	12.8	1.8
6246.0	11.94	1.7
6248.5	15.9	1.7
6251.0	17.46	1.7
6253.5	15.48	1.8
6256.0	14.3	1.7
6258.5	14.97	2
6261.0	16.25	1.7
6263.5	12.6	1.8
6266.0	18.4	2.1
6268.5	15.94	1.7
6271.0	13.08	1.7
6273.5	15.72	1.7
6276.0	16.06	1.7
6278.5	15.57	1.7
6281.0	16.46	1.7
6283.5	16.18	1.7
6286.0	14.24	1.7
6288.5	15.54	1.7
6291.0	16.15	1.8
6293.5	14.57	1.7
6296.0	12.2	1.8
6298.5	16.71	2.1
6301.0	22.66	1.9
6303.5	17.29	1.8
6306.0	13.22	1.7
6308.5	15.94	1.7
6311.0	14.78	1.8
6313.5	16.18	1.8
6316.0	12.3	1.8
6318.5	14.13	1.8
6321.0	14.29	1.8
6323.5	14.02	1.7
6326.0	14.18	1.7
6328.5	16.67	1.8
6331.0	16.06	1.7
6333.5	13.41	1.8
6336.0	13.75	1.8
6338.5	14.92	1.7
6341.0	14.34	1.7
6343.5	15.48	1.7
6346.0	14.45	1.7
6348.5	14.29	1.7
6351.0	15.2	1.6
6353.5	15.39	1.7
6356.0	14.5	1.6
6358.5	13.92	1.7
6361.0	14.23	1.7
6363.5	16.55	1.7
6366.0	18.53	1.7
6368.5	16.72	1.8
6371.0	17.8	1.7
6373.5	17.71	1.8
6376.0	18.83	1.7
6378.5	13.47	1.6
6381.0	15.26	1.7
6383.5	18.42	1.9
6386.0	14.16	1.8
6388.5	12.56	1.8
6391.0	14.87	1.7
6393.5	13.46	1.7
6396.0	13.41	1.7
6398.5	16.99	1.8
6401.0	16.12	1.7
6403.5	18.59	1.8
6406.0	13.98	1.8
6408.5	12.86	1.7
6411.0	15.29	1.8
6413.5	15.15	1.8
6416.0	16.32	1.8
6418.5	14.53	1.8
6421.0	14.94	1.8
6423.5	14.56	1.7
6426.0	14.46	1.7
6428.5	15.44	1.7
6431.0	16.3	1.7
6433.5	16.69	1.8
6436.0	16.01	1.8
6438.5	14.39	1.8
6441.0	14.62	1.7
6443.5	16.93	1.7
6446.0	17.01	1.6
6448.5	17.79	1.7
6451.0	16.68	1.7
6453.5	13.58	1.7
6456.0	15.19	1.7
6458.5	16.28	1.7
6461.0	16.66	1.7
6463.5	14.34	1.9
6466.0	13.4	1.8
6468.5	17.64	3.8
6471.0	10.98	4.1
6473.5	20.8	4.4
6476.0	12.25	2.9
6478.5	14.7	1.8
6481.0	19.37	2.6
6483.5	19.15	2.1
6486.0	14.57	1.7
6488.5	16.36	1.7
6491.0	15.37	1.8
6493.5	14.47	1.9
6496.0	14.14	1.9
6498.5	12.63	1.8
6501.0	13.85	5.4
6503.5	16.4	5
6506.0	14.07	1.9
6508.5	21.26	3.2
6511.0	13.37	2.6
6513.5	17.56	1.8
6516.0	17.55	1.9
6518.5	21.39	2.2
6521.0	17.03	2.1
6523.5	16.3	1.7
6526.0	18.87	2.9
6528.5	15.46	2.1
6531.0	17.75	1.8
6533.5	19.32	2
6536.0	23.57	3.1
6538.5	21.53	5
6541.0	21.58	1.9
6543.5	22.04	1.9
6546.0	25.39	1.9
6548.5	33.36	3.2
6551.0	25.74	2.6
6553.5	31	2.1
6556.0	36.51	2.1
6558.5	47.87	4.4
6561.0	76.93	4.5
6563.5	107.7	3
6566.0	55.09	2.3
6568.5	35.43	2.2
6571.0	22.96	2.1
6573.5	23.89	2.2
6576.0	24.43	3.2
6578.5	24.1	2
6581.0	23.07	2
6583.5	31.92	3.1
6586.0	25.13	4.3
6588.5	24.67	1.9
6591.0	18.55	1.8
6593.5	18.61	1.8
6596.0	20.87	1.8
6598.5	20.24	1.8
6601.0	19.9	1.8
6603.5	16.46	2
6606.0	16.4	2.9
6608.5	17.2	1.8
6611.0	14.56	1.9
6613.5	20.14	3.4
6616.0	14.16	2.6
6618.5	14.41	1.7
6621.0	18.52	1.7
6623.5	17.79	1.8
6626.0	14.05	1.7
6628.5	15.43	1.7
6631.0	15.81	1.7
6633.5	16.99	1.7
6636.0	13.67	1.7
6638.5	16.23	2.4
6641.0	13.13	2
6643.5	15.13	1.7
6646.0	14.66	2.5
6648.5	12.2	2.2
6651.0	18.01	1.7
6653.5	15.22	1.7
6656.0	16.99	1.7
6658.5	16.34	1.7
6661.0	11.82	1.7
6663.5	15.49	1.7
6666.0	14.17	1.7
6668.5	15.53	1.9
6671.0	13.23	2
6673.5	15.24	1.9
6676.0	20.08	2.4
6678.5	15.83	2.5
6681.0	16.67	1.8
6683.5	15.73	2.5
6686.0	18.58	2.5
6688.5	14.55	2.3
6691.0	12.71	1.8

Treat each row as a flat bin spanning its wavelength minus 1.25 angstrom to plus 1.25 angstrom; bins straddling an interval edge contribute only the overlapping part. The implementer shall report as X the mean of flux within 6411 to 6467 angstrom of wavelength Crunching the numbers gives 15.5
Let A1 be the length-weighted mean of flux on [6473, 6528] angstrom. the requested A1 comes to 16.4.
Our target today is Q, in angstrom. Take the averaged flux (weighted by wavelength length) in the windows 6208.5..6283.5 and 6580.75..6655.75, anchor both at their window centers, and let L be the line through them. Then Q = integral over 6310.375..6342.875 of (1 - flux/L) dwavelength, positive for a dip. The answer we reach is 3.0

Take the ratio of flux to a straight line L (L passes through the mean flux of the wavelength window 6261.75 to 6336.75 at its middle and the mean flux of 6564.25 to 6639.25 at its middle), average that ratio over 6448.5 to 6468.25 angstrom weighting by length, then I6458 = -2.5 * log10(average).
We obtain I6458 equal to 0.20 mag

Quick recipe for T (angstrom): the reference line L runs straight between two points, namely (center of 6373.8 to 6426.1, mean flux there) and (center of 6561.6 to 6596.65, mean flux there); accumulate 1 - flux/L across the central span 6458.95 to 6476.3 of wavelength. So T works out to 5.32 angstrom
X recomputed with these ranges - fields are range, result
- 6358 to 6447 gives 15.6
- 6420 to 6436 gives 15.5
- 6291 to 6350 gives 15.1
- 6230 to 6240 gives 17.6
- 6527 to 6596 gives 31.4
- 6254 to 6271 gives 15.2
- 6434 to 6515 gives 15.7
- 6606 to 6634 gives 16.3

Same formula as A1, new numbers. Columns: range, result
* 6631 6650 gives 14.7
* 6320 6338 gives 14.6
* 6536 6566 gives 40.7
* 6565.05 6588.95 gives 28.9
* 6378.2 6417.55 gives 15.1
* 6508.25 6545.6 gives 19.1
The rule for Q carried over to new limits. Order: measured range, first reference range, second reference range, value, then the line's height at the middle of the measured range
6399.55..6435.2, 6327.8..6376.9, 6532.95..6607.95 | 8.2 angstrom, 20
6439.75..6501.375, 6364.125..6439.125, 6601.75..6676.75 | 0.2 angstrom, 15.6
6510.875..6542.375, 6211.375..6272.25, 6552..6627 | 8.9 angstrom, 26.1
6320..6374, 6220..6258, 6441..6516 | 1.7 angstrom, 15.8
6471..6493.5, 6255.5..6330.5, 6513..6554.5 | 4.5 angstrom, 20.2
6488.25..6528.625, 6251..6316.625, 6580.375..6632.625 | 3.7 angstrom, 17.9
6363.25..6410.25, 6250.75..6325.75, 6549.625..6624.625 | 9.5 angstrom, 19.8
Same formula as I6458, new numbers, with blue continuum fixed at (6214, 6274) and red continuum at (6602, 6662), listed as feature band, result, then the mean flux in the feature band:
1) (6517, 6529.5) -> -0.14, 17.9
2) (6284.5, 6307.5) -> -0.02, 15.8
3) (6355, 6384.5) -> -0.05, 16.3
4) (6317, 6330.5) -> 0.06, 14.7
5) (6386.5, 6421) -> 0.05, 14.9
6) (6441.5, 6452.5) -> -0.08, 16.9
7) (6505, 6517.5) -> -0.09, 16.9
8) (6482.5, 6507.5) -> 0.03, 15.1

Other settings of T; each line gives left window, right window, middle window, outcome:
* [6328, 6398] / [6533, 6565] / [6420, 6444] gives 8.5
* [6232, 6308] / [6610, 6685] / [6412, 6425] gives 0.5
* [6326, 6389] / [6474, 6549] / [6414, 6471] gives 4.4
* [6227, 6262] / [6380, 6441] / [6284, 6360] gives 2.8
